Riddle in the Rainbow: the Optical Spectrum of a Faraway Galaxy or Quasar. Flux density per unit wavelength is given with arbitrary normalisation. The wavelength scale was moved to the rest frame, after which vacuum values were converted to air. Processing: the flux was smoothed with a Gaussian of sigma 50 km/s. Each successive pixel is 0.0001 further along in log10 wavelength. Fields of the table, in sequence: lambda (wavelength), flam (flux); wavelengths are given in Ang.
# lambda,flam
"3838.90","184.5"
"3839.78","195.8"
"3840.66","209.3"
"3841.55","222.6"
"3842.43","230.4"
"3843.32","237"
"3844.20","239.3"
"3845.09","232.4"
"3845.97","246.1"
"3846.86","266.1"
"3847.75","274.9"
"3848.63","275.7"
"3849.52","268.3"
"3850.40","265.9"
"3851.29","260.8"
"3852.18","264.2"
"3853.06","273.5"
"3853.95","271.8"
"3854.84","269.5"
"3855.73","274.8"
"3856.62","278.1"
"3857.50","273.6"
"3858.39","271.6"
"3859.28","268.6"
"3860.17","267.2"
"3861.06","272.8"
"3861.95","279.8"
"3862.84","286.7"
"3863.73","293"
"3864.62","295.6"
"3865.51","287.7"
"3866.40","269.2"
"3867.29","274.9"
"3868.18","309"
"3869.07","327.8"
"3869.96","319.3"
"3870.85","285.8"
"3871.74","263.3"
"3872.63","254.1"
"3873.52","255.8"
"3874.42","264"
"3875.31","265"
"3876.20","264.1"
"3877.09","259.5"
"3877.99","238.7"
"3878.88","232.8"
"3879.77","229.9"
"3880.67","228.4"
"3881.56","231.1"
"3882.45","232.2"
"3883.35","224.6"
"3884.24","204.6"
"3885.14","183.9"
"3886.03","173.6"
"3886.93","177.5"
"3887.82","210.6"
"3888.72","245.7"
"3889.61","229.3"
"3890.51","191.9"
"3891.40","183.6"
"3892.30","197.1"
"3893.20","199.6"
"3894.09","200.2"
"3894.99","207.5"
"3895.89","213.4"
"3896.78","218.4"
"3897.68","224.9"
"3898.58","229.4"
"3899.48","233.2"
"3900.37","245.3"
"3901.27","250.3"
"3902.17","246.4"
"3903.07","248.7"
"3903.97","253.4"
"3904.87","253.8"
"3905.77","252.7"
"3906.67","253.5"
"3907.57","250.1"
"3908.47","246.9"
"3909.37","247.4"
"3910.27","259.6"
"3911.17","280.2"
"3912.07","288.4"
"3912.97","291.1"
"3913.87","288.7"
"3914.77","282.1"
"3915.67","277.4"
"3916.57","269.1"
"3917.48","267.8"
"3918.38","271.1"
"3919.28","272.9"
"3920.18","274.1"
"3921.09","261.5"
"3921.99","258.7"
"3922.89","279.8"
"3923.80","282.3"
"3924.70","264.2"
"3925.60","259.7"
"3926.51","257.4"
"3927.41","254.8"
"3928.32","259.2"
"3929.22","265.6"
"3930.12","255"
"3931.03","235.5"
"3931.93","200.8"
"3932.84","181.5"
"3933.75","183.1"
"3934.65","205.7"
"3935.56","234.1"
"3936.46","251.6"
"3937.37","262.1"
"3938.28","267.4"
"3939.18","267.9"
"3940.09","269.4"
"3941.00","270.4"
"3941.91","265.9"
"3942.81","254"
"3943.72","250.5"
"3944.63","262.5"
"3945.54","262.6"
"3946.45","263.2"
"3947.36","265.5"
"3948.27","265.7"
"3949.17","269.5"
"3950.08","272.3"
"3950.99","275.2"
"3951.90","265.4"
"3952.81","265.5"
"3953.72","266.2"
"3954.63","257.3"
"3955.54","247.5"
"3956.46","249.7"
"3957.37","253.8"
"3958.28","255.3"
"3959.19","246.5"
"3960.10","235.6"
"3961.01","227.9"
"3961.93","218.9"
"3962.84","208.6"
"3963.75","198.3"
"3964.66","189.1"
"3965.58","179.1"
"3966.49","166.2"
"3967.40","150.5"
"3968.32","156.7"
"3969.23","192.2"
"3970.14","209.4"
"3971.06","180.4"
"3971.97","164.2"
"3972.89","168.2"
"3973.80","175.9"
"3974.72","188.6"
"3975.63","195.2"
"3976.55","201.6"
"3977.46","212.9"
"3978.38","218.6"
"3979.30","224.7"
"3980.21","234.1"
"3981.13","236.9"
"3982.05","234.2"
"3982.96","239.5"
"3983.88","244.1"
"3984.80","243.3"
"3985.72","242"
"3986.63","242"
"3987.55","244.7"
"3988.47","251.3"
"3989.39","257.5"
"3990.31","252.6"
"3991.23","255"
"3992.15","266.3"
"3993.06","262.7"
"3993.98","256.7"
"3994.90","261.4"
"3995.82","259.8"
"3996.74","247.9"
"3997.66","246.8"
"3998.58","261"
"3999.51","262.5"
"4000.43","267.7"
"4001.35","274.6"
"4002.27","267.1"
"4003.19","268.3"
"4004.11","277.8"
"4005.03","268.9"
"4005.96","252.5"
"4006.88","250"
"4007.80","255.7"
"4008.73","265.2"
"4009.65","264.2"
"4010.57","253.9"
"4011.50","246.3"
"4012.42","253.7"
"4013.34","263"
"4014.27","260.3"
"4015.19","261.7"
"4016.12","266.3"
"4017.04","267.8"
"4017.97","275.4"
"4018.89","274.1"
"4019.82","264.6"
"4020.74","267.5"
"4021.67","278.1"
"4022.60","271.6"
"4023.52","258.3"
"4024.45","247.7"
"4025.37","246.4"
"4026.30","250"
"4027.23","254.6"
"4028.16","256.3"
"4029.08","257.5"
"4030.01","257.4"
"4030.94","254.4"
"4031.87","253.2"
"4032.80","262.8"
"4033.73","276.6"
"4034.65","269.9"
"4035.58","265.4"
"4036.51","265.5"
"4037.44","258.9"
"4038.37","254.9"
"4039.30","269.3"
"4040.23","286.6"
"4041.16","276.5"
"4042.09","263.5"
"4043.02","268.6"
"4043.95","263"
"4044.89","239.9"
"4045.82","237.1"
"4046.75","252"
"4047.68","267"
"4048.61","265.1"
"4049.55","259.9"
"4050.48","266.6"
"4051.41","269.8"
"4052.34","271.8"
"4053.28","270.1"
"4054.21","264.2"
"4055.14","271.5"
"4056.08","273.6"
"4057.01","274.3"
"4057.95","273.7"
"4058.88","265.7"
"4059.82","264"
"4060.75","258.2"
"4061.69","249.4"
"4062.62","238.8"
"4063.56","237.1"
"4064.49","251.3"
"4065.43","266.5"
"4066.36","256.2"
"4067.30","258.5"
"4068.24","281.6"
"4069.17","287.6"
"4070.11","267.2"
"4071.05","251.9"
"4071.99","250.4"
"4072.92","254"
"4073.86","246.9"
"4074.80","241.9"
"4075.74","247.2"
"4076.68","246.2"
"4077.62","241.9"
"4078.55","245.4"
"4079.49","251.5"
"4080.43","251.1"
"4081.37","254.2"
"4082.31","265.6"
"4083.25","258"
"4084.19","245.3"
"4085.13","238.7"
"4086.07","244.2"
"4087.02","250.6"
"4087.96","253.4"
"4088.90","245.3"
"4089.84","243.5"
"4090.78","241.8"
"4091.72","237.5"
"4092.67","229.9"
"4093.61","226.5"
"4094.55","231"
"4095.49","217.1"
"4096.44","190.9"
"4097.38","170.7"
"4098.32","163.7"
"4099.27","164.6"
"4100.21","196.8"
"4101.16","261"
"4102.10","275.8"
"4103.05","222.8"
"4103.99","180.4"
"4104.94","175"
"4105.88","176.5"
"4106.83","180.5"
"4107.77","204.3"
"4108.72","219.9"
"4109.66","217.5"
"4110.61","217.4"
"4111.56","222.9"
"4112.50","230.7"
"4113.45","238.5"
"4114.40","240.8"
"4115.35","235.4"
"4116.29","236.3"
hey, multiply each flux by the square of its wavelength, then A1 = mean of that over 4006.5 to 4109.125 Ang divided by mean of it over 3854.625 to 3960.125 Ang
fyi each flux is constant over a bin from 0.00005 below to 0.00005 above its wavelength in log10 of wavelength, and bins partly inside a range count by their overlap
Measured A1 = 1.06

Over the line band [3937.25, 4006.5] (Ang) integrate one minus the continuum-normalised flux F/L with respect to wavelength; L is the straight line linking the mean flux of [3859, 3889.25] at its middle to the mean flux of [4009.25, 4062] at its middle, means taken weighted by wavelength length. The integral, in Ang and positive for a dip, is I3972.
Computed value 5.5 Ang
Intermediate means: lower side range 255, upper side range 263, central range 239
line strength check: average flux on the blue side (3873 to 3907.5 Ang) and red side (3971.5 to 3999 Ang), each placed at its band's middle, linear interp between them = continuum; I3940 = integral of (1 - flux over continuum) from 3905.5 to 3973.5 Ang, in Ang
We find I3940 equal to -4.1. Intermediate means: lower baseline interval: 228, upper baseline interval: 233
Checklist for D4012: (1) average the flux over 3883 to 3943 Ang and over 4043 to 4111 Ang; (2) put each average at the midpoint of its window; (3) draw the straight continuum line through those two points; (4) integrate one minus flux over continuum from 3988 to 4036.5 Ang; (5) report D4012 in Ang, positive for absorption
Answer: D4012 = -3.7 Ang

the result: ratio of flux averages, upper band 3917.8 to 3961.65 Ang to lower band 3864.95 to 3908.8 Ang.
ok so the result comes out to 1.06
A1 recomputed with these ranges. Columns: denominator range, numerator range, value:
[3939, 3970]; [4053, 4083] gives 1.14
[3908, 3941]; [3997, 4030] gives 1.06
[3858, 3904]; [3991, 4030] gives 1.14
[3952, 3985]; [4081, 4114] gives 1.10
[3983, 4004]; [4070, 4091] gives 1.02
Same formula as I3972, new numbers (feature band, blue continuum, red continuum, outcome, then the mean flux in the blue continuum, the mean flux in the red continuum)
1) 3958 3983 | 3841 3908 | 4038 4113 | 4.4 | 249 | 244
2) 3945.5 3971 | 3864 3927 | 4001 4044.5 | 2.5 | 250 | 263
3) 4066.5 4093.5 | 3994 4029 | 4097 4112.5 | -3.9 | 261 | 204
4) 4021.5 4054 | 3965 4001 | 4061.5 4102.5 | -3.9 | 225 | 241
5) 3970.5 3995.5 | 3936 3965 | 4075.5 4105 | 2.0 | 253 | 231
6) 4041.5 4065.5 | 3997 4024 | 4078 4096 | -0.8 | 263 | 244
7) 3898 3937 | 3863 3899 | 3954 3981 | -4.7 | 240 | 208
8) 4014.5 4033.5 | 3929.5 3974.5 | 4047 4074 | -0.7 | 231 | 263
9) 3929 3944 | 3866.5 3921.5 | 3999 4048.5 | 0.6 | 246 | 262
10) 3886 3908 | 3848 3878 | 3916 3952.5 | 3.4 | 276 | 256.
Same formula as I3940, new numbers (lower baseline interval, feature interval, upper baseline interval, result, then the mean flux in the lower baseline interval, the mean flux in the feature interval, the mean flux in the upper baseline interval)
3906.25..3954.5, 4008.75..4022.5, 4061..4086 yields -0.46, 259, 264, 253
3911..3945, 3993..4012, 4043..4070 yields 0.00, 258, 260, 262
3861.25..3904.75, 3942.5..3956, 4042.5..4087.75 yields -0.81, 243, 263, 257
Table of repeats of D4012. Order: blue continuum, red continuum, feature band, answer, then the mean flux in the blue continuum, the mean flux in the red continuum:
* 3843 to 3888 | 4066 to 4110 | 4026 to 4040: -1.3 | 259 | 233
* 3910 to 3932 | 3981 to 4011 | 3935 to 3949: 0.2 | 268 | 256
